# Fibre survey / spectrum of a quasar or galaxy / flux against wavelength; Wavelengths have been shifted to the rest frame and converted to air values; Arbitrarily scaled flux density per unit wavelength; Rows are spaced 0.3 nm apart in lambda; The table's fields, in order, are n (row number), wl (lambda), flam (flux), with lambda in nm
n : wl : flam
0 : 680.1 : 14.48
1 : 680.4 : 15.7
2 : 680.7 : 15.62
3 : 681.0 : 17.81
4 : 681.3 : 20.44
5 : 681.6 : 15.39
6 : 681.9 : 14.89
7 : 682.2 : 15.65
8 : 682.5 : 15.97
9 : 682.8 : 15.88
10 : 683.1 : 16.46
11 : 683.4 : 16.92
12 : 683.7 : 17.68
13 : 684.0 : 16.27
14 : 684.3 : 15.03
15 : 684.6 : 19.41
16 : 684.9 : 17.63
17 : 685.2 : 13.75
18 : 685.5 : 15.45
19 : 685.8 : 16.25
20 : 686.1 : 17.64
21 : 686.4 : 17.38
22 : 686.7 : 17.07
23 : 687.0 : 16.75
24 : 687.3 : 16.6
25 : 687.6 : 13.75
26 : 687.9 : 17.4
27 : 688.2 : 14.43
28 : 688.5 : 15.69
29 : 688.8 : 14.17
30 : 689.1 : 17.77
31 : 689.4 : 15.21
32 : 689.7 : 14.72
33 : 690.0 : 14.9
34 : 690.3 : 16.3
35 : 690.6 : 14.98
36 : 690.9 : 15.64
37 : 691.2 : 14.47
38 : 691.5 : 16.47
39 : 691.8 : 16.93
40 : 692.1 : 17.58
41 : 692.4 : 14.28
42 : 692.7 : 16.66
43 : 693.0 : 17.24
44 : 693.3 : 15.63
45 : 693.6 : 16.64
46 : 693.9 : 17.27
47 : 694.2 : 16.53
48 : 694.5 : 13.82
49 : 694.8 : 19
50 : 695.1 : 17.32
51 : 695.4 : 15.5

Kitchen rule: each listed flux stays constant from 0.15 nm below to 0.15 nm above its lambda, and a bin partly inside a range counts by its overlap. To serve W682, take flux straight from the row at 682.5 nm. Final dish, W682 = 15.97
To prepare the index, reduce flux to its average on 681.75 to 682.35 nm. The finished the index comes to 15.3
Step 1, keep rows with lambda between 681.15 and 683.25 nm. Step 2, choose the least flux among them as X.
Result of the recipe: 14.89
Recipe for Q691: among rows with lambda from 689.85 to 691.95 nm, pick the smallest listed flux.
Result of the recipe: 14.47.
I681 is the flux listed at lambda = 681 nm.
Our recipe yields 17.81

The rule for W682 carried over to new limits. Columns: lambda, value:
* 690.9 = 15.64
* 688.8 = 14.17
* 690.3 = 16.3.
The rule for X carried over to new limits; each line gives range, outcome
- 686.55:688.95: 13.75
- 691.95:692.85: 14.28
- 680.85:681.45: 17.81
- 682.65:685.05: 15.03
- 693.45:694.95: 13.82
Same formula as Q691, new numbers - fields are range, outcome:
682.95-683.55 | 16.46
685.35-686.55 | 15.45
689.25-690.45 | 14.72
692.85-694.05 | 15.63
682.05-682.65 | 15.65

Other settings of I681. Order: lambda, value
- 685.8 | 16.25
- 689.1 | 17.77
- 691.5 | 16.47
